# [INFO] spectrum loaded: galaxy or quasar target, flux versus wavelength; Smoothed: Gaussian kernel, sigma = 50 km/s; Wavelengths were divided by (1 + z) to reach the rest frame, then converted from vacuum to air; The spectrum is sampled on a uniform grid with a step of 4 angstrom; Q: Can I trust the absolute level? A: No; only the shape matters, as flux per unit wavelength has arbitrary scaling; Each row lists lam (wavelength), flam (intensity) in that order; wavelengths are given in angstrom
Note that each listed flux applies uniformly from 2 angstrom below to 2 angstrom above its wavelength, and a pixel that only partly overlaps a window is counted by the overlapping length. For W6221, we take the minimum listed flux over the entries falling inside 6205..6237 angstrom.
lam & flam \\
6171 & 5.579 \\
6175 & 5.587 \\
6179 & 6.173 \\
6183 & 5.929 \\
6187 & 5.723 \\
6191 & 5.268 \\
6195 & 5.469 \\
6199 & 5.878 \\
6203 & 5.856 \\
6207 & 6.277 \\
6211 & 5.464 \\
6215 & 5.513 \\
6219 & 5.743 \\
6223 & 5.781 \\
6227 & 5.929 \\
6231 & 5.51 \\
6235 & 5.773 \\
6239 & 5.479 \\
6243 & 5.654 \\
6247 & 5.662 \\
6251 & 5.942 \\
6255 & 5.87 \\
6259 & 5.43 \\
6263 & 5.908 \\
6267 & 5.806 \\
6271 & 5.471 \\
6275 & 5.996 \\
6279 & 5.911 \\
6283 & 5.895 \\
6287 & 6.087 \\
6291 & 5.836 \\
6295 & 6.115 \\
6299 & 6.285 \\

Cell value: 5.464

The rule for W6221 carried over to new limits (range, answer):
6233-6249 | 5.479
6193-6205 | 5.469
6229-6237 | 5.51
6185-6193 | 5.268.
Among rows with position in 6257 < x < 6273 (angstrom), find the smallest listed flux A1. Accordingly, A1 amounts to 5.43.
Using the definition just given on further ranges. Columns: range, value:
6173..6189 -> 5.587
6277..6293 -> 5.836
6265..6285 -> 5.471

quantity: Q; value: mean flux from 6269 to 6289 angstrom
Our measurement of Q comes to 5.87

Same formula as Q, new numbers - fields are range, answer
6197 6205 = 5.87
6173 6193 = 5.74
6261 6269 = 5.86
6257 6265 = 5.67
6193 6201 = 5.67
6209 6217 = 5.49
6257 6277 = 5.72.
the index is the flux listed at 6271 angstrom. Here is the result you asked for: 5.471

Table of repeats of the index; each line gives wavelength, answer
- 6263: 5.908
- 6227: 5.929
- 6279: 5.911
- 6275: 5.996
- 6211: 5.464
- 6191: 5.268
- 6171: 5.579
